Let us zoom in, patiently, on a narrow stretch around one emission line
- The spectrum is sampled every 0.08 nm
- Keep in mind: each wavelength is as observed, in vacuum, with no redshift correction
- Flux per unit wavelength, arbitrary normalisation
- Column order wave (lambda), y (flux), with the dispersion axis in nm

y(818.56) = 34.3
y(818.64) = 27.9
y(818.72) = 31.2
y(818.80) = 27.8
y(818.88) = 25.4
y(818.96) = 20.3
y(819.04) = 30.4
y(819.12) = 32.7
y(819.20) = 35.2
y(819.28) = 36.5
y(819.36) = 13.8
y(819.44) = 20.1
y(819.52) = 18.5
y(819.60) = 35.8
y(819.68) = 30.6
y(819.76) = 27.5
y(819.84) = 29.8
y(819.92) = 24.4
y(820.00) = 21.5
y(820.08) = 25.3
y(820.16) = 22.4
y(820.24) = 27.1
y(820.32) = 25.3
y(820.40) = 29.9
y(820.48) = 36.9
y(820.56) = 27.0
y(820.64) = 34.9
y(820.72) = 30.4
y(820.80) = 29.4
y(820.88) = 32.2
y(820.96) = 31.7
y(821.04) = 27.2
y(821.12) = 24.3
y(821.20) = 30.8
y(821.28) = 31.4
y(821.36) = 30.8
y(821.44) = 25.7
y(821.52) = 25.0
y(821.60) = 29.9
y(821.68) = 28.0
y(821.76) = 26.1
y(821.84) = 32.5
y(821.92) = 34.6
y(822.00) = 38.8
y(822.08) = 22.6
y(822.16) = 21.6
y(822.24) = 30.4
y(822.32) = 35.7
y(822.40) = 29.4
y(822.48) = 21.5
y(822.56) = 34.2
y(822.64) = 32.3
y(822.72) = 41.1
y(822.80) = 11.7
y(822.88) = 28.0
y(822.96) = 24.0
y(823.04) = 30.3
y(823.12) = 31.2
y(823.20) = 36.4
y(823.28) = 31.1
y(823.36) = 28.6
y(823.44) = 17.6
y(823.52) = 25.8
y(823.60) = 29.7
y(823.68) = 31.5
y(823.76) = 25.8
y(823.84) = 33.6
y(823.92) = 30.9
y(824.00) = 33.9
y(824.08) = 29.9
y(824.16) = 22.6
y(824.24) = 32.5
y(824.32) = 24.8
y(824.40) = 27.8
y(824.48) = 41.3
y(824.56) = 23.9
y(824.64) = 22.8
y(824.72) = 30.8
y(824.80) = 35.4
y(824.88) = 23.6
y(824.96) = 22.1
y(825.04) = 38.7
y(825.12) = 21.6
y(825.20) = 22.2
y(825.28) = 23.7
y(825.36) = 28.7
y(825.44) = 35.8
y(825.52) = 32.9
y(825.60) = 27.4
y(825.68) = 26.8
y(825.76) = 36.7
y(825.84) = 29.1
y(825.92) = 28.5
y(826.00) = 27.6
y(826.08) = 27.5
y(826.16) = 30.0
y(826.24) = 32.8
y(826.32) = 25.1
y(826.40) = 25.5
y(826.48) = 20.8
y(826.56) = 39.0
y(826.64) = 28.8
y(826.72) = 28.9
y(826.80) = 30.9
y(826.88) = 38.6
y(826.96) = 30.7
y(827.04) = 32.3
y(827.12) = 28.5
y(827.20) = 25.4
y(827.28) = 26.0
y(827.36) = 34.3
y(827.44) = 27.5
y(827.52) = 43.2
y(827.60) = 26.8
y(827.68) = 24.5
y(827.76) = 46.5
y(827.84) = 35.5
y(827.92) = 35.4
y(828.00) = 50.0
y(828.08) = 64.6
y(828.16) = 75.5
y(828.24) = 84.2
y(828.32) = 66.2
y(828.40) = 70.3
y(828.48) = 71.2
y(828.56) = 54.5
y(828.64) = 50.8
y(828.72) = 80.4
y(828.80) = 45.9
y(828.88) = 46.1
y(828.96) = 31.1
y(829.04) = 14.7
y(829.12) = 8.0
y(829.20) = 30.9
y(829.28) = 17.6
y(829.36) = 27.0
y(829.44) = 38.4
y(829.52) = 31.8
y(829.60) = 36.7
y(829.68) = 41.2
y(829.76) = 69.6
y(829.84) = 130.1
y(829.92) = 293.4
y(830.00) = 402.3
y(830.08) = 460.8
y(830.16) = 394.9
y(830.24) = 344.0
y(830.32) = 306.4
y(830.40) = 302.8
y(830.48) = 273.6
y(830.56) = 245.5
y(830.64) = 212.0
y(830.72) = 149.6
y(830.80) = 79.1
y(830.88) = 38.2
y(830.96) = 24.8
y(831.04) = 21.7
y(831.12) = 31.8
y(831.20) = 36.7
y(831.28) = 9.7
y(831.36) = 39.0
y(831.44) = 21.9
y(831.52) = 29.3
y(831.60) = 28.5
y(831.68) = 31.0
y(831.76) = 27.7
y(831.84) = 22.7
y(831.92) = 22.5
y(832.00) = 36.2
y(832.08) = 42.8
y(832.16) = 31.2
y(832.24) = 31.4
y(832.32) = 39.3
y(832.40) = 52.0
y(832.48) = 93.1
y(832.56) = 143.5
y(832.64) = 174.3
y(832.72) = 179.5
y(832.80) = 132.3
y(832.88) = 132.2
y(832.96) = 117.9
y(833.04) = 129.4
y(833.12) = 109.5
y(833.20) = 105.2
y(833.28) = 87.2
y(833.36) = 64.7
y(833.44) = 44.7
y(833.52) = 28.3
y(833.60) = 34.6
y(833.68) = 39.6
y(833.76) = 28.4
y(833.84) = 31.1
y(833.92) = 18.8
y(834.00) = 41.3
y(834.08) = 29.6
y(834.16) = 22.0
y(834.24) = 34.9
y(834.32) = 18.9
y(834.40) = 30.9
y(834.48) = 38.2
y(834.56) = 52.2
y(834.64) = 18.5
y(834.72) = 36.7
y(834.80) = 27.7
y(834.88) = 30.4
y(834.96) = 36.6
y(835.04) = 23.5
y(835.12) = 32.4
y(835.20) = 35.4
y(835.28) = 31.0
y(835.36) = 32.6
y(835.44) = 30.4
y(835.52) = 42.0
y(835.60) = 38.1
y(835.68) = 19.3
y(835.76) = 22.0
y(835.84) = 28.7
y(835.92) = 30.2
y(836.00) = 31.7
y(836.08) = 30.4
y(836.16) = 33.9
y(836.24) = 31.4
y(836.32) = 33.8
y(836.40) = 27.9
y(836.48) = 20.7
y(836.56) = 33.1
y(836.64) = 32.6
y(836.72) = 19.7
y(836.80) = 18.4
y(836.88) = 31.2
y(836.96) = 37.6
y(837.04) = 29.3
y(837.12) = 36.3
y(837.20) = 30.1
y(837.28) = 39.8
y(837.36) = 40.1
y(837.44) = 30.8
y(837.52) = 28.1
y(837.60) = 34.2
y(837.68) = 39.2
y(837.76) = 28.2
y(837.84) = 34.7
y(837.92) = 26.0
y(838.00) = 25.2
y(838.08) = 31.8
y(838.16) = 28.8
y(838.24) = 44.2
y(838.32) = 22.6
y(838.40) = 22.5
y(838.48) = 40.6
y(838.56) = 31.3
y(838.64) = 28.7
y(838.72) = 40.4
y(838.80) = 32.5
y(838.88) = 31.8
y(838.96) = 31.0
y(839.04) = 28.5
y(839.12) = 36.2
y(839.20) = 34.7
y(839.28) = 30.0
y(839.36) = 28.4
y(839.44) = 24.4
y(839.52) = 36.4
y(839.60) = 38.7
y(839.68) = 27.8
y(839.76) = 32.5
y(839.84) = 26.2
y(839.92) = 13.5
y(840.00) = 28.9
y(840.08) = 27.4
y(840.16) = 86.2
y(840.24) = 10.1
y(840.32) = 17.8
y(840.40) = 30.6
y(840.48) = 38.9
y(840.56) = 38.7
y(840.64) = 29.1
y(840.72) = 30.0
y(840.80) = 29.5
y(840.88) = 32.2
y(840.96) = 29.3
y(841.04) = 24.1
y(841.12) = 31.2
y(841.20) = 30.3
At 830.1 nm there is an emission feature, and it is H-alpha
